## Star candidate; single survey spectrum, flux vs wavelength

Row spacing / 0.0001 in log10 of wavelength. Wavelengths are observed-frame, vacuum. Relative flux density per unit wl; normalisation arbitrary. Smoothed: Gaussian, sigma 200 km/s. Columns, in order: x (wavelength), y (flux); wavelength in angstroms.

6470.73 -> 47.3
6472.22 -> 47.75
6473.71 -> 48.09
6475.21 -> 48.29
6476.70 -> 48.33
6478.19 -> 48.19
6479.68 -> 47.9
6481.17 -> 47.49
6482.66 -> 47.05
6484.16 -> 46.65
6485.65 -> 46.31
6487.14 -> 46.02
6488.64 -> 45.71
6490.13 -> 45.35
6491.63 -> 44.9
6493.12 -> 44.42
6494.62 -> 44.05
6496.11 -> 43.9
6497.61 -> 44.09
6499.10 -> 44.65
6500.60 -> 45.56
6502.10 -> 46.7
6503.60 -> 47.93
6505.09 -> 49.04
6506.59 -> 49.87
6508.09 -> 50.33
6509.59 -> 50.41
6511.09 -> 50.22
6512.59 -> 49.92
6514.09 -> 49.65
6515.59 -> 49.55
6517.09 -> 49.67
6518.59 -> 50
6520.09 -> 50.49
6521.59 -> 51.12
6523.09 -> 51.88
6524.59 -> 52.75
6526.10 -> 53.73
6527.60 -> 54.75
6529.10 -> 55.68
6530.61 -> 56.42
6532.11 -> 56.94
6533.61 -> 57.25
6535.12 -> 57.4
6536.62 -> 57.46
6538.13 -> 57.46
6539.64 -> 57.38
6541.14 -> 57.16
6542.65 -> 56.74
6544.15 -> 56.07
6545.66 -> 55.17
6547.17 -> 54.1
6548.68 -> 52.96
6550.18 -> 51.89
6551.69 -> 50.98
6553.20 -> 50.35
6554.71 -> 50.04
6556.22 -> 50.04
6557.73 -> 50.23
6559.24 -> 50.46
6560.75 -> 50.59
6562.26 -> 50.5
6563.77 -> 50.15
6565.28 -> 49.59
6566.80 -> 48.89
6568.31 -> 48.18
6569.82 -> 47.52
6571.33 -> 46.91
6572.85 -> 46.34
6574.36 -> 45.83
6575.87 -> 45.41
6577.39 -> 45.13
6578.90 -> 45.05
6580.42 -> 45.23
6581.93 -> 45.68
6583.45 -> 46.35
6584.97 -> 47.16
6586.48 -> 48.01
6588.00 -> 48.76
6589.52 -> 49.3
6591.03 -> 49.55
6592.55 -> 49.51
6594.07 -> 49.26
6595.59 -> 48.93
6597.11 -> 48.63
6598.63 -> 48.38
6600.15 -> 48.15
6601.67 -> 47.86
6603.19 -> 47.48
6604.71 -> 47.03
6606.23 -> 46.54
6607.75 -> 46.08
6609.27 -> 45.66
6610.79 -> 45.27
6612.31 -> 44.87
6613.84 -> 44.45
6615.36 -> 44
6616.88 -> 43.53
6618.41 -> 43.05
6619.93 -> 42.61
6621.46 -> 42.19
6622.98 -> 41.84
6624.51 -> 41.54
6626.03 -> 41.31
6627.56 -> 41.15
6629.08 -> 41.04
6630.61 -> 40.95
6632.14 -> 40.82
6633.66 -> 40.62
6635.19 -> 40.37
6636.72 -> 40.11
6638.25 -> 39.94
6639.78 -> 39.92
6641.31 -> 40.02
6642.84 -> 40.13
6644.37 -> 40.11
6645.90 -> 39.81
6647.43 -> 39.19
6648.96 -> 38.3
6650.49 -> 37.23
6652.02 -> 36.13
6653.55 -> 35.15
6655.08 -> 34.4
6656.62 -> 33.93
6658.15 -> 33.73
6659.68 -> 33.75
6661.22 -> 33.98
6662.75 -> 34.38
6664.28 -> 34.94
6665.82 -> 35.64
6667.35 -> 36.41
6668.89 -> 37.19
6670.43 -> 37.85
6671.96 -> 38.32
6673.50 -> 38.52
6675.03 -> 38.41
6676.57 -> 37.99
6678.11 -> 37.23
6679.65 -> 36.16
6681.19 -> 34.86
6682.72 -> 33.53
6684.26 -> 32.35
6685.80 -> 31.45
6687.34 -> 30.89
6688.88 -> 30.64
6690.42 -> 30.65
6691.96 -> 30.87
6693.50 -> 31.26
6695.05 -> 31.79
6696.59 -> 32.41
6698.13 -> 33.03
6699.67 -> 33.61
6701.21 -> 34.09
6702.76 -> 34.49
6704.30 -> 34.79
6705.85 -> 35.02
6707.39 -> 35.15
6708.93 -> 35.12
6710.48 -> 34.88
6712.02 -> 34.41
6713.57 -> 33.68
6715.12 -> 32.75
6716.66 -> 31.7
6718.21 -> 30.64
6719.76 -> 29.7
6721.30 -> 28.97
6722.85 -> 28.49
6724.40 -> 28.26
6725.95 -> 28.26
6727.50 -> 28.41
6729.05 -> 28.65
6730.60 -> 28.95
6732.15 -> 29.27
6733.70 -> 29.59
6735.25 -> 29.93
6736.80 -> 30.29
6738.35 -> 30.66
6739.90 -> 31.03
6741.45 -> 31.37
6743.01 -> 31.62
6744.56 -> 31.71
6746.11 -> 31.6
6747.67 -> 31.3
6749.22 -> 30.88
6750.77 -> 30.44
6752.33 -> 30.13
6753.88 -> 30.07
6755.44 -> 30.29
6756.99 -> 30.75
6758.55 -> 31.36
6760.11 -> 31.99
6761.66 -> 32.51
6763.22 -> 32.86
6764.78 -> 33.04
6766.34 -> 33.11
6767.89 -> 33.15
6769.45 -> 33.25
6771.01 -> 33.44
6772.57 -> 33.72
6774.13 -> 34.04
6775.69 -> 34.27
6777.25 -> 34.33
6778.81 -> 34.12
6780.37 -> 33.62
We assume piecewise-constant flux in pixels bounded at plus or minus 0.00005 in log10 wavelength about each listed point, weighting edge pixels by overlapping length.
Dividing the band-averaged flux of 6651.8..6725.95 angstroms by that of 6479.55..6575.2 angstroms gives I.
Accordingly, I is 0.7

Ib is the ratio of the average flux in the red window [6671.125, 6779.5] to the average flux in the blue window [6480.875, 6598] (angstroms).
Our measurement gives 0.65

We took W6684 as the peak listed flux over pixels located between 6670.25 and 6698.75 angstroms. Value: 38.52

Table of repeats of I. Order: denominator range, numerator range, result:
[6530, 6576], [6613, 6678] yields 0.75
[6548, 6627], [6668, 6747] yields 0.69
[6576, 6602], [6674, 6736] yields 0.68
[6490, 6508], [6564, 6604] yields 1.03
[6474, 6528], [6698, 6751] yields 0.65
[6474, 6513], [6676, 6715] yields 0.71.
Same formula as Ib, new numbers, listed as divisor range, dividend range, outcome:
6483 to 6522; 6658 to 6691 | 0.74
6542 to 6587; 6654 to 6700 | 0.70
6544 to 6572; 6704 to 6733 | 0.62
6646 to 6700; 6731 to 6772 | 0.90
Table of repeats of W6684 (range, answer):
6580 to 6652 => 49.55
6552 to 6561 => 50.59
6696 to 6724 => 35.15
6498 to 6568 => 57.46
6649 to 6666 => 37.23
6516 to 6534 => 57.25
